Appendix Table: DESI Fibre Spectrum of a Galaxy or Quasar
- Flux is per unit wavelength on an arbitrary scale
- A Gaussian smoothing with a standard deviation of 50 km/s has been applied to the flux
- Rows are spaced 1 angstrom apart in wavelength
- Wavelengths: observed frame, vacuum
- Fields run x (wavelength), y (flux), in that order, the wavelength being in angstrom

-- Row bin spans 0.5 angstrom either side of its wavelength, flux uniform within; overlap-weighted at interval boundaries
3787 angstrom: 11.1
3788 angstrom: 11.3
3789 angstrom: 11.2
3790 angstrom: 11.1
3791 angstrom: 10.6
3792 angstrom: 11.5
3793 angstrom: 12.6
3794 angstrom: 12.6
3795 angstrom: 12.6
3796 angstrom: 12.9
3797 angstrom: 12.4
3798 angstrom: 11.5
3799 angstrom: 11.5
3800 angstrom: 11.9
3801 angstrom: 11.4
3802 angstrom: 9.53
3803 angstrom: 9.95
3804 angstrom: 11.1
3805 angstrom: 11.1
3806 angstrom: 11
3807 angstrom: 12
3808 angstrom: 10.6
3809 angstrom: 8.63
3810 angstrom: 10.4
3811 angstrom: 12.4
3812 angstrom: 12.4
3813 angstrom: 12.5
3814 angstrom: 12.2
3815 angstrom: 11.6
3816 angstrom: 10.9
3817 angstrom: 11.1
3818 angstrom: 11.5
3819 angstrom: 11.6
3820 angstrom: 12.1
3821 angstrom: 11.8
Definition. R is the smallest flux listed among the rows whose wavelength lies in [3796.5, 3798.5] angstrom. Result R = 11.5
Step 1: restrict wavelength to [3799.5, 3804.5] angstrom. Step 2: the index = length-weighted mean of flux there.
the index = 10.8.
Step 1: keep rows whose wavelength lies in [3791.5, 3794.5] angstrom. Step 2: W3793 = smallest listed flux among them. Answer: 11.5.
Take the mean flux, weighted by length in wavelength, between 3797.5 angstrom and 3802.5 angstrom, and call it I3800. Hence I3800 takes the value 11.2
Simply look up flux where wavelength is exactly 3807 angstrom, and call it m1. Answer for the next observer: 12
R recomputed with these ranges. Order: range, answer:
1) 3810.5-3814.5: 12.2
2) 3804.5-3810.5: 8.63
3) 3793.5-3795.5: 12.6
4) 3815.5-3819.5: 10.9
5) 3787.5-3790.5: 11.1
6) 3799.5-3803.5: 9.53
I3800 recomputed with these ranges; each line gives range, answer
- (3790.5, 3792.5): 11.1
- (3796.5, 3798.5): 11.9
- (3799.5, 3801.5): 11.7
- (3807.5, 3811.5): 10.5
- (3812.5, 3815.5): 12.1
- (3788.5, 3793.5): 11.4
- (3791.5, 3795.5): 12.3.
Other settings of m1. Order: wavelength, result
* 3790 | 11.1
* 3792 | 11.5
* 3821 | 11.8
